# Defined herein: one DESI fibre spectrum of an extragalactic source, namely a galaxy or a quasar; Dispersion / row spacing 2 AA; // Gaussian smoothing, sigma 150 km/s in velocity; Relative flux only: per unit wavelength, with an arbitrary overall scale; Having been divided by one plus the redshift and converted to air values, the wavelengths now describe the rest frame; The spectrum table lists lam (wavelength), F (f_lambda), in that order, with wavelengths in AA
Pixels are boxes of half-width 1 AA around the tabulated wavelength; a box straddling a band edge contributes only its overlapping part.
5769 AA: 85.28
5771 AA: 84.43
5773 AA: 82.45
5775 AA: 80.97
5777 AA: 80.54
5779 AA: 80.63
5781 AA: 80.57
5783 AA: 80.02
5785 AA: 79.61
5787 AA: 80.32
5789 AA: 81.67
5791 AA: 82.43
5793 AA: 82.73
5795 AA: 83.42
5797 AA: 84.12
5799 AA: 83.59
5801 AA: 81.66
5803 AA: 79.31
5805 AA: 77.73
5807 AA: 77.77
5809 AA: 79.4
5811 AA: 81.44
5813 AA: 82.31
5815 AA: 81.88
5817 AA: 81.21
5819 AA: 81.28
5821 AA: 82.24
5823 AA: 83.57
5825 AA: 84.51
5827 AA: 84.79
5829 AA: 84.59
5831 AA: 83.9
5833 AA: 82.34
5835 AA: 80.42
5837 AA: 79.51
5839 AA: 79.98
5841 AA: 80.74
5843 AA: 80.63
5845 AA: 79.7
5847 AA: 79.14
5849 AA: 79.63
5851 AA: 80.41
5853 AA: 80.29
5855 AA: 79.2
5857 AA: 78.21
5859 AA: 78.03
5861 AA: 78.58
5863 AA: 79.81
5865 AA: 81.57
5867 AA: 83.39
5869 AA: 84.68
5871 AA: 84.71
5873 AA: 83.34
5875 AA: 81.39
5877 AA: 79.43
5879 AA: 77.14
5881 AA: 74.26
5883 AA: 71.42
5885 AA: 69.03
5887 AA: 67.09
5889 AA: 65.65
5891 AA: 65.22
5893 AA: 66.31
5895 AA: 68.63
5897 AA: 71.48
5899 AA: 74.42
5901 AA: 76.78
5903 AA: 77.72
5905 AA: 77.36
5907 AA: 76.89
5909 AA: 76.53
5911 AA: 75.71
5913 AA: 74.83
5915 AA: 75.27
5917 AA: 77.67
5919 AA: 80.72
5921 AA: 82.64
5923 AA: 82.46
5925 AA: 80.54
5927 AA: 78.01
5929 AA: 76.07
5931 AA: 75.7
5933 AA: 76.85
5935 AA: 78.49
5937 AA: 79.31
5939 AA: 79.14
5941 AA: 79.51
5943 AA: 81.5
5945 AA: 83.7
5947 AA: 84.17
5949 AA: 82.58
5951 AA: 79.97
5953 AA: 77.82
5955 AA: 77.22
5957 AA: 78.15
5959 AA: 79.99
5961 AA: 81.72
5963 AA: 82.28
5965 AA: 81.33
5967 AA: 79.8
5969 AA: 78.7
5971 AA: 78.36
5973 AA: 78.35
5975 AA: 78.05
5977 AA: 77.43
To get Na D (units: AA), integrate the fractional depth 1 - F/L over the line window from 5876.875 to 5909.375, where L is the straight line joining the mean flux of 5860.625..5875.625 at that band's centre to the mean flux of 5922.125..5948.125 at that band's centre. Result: 3.6 AA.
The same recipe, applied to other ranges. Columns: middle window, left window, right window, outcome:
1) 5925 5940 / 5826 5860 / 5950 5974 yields 0.4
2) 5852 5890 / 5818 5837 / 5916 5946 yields 1.7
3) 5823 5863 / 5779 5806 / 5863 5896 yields -1.5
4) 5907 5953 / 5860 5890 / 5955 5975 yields -0.2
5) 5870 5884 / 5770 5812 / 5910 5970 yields 0.2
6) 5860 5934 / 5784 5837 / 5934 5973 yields 4.0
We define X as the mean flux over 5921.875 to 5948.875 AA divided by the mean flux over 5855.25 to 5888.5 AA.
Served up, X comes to 1.0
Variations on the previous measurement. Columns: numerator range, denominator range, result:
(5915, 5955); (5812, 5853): 0.98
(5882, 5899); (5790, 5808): 0.84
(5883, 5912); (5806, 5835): 0.88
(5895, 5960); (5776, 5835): 0.96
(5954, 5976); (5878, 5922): 1.08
